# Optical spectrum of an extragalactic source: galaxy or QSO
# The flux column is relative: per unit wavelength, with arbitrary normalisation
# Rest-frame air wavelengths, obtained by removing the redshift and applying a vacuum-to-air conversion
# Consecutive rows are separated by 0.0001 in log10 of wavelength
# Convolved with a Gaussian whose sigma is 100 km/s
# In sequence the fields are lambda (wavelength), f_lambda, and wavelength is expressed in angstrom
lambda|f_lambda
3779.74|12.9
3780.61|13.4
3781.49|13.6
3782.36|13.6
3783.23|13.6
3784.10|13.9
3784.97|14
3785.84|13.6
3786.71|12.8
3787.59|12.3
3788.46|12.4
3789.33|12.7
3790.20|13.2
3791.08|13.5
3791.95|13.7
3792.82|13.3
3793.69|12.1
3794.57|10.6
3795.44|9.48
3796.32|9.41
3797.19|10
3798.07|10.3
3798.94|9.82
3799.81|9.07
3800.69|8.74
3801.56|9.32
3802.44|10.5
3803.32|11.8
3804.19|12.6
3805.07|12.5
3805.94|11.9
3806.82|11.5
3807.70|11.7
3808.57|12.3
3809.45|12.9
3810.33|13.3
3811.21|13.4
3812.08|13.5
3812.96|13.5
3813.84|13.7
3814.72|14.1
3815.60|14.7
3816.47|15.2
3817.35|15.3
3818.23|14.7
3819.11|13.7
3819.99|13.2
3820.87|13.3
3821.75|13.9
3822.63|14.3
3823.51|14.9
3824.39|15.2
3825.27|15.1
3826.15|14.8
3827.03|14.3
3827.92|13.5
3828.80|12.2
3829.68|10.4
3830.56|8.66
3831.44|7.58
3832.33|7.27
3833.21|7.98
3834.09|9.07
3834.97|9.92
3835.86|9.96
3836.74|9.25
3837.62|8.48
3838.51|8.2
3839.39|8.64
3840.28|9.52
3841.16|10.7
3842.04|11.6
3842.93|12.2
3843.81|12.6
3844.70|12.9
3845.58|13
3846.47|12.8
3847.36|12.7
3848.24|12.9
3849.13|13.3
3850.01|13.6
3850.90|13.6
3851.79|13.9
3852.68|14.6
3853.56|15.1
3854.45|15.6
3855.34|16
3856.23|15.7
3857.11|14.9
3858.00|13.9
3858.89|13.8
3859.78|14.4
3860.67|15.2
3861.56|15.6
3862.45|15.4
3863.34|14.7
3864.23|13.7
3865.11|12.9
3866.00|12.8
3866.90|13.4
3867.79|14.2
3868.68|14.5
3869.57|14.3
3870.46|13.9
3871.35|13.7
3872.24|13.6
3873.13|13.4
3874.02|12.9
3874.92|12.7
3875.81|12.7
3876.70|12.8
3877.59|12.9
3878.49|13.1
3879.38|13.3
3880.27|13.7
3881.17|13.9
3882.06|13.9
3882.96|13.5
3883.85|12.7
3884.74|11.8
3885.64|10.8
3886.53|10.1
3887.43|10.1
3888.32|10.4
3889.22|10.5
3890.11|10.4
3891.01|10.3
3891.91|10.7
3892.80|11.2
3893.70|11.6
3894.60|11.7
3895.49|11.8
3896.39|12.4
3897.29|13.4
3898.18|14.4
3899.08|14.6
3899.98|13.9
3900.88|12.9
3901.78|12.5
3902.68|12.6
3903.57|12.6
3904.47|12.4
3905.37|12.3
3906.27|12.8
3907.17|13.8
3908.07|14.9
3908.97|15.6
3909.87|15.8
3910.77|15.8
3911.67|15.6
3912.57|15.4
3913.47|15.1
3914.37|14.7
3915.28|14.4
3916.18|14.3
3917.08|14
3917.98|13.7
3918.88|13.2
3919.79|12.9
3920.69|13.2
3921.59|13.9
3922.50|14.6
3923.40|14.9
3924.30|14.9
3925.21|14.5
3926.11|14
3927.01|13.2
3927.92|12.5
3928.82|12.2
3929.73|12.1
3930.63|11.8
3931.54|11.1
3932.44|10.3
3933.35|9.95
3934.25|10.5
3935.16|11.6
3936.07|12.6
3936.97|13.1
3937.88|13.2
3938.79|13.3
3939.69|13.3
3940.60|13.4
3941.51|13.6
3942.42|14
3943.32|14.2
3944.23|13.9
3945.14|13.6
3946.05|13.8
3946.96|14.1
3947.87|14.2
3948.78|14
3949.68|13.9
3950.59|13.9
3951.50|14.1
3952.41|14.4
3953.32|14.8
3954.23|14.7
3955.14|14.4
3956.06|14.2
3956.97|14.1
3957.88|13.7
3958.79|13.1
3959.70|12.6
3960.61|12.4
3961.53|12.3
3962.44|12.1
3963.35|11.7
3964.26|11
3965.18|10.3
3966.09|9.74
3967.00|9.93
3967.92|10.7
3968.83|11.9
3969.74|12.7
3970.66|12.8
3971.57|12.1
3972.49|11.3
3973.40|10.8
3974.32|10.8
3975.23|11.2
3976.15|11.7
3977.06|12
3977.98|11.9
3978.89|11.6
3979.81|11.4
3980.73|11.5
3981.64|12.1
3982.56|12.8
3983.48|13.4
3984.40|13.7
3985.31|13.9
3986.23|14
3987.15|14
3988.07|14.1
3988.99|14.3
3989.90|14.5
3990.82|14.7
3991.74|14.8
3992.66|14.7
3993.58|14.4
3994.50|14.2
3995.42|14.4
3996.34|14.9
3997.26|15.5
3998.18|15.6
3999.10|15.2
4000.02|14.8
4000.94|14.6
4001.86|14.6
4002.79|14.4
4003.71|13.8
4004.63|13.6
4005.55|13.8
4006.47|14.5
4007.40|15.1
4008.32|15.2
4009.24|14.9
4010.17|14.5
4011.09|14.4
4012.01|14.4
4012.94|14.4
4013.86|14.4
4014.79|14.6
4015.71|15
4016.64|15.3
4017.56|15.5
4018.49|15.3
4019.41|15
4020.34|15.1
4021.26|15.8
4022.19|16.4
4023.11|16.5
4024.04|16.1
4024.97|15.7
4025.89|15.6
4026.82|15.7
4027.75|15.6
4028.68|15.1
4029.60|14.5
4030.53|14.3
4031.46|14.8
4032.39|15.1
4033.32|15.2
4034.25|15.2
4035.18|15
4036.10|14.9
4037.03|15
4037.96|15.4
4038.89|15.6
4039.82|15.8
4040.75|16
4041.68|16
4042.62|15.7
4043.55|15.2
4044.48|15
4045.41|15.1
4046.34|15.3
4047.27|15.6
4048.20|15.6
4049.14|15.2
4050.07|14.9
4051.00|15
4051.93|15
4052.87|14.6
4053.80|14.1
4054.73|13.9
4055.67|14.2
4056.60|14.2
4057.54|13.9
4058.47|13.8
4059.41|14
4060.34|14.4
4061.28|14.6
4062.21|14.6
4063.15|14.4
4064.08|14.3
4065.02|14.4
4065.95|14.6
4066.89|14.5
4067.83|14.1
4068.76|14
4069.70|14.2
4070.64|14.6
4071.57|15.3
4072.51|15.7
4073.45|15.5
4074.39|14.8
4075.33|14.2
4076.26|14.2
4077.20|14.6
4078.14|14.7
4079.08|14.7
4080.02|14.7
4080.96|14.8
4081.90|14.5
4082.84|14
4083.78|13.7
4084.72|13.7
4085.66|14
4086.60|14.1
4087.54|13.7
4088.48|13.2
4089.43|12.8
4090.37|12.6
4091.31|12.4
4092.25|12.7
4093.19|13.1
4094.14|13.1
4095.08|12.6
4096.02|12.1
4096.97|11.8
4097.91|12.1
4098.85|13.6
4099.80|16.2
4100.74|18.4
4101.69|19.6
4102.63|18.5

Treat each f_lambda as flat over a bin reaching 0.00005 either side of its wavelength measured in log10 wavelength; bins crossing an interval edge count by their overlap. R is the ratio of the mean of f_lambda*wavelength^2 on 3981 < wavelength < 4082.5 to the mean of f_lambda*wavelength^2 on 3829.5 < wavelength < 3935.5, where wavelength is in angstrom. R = 1.2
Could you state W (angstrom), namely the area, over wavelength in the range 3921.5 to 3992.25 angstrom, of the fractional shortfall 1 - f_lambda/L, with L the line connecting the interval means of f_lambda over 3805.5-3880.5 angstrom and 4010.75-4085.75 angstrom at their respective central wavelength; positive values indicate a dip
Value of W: 5.8 angstrom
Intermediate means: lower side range 12.9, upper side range 14.9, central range 12.9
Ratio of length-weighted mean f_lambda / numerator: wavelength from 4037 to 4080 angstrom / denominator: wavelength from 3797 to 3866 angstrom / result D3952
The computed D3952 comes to 1.2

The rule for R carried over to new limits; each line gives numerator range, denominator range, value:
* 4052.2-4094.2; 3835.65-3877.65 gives 1.20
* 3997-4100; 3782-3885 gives 1.28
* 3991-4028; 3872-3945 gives 1.21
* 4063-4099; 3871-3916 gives 1.18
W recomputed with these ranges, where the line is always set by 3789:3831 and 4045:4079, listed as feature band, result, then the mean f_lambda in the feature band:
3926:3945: 1.43 angstrom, 12.6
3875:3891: 1.25 angstrom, 12.1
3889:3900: 1.00 angstrom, 12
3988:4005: -0.63 angstrom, 14.6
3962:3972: 1.79 angstrom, 11.4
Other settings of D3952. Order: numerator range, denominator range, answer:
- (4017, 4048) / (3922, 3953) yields 1.17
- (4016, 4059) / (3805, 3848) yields 1.25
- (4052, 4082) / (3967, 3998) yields 1.12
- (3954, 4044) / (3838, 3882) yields 1.04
